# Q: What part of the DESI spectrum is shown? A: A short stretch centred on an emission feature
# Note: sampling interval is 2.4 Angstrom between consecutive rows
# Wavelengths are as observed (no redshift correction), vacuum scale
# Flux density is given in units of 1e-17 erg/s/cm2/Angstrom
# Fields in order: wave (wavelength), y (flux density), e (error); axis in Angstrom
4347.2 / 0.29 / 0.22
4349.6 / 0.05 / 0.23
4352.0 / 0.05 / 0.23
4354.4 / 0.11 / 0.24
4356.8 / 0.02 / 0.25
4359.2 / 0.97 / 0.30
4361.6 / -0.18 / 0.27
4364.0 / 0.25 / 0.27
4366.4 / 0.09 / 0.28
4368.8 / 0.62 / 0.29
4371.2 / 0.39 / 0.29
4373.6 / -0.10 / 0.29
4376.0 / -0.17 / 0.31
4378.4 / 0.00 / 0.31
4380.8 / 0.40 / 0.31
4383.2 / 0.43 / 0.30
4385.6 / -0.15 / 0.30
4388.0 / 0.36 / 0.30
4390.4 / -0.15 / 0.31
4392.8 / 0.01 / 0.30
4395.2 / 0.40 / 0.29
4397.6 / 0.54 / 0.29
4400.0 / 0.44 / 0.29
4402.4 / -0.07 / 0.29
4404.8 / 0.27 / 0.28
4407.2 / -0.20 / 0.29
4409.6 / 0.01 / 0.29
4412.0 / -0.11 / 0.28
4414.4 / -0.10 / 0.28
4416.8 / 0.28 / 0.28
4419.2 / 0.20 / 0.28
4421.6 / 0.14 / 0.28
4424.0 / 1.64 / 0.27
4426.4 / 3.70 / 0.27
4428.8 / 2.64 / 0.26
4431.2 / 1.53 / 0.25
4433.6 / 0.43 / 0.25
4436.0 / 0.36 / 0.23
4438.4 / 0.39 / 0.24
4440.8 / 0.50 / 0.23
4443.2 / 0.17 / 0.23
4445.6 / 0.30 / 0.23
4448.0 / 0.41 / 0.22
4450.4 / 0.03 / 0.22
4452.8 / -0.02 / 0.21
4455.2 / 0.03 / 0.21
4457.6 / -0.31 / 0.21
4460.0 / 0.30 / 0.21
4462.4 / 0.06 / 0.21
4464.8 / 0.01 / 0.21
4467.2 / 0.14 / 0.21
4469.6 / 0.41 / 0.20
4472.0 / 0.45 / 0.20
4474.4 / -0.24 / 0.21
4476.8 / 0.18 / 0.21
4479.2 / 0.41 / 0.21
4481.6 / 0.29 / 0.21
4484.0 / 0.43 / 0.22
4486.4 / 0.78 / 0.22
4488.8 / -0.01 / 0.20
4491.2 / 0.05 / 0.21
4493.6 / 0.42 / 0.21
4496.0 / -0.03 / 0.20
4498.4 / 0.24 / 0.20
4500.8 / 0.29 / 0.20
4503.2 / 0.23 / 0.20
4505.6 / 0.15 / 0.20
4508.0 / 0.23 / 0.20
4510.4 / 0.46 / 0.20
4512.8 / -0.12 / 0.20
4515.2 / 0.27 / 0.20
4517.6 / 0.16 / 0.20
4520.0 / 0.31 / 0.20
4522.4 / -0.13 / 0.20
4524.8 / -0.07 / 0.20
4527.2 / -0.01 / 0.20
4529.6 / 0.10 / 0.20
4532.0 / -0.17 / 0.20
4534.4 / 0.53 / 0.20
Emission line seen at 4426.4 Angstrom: [O II] 3727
